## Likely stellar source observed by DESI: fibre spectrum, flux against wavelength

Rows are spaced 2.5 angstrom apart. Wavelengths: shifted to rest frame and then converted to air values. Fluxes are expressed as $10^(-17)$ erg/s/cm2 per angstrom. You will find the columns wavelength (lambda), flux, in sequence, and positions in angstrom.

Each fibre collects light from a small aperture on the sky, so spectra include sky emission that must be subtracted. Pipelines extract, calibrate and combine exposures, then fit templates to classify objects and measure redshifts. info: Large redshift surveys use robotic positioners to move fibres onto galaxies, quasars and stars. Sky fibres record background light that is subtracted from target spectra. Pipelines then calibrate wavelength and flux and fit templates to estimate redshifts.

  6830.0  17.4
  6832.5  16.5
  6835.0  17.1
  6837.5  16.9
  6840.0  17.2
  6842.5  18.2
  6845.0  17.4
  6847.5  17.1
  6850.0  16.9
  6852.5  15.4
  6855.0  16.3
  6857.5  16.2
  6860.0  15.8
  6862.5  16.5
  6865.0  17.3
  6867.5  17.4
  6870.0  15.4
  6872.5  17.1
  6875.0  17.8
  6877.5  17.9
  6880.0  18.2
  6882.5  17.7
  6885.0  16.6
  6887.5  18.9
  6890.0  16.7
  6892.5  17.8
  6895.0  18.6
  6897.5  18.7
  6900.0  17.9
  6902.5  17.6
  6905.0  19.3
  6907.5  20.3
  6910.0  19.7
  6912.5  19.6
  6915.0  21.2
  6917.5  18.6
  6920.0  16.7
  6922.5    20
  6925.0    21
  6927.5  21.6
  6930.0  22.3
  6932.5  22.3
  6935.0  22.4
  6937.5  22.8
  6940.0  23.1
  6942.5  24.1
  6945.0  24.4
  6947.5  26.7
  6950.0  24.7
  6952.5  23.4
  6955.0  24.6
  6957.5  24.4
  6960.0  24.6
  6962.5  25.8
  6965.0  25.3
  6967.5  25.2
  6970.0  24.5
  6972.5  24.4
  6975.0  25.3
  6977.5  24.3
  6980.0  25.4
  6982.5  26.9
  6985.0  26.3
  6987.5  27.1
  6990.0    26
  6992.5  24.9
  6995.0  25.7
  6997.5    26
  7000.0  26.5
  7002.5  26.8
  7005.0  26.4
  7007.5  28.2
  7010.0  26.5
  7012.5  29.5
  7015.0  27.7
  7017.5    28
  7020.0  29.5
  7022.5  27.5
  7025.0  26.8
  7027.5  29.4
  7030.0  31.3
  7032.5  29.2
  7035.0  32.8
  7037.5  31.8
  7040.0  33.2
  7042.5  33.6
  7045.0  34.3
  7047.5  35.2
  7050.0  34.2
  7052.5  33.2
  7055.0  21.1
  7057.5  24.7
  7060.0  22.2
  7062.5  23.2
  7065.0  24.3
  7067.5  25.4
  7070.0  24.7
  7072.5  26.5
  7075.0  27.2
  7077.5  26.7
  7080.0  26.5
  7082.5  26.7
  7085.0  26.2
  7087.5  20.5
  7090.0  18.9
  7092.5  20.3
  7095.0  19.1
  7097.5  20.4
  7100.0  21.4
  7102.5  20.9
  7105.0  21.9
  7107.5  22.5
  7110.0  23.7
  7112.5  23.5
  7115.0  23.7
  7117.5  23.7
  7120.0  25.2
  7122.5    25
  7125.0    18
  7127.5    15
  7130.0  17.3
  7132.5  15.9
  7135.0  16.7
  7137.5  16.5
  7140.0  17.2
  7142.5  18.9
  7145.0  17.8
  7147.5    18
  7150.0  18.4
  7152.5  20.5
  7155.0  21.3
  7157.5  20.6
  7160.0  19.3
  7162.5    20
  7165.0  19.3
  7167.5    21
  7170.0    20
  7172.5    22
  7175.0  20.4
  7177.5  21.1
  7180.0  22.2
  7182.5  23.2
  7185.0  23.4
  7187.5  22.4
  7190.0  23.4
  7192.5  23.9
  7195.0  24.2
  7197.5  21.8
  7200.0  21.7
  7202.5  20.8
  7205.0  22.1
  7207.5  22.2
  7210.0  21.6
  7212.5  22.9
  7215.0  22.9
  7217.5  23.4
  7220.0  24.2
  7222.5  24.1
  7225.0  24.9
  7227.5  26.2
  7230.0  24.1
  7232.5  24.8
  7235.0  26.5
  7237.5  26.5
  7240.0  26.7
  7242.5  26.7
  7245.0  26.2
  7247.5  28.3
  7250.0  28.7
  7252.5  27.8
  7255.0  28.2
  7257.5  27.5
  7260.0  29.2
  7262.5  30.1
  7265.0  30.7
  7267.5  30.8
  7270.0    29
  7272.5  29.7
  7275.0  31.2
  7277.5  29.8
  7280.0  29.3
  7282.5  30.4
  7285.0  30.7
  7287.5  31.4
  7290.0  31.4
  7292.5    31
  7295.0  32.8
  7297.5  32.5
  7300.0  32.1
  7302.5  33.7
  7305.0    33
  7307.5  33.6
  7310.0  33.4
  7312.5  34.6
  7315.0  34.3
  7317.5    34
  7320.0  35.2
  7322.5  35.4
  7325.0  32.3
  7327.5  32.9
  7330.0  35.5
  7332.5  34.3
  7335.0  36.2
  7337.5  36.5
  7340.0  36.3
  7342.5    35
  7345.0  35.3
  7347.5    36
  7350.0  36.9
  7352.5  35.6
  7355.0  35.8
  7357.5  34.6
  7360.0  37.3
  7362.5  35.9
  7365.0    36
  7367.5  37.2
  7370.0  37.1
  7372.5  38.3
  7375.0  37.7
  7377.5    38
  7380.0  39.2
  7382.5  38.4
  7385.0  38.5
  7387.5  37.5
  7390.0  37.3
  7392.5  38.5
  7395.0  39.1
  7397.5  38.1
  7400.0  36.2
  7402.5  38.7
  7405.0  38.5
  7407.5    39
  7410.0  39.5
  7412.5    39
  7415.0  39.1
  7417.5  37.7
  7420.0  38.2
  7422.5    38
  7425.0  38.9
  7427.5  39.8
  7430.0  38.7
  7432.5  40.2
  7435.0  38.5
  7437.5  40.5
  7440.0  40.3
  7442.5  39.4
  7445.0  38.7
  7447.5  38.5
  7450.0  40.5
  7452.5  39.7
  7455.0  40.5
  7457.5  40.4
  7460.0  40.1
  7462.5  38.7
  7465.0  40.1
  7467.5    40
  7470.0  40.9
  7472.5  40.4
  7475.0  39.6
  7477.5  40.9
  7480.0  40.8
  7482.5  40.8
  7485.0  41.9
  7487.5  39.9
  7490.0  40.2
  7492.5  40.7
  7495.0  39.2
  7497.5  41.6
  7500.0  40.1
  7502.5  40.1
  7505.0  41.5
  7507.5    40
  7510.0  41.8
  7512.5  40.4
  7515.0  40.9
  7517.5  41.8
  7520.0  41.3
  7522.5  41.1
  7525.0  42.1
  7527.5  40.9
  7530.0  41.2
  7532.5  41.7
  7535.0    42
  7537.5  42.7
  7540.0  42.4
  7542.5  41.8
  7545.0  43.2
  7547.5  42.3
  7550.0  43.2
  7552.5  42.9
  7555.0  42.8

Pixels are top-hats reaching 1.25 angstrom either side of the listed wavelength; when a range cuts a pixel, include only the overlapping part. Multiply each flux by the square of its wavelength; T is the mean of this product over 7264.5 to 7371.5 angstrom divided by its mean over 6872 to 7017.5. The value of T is 1.6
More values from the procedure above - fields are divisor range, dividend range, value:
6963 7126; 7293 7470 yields 1.57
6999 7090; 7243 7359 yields 1.25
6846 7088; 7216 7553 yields 1.71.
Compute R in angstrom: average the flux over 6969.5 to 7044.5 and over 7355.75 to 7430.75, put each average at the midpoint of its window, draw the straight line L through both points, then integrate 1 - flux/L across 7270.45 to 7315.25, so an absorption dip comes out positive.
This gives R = 4.5 angstrom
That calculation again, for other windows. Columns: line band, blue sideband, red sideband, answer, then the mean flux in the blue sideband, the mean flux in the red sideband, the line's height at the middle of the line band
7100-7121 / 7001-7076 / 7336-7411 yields 5.1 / 28.5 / 37.3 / 30.4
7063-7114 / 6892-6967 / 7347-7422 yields 7.3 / 21.7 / 37.6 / 27.3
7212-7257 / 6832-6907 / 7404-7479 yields 8.1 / 17.3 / 39.5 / 31.5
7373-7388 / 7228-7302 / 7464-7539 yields -1.5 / 29.1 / 40.9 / 34.9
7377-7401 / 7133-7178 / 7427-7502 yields -2.1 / 19.3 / 40.1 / 35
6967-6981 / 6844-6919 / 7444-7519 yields -2.4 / 17.7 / 40.4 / 21.2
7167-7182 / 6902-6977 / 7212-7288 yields 2.9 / 22.6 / 27.5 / 26.3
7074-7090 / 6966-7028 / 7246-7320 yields 1.6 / 26.6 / 31.1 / 27.9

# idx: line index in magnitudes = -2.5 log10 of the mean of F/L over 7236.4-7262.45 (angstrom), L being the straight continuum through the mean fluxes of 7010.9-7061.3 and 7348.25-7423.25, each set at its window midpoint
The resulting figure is 0.24 mag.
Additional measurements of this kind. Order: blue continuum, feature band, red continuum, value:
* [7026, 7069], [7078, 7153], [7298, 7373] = 0.423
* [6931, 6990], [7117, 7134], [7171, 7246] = 0.206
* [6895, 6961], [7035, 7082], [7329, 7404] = -0.090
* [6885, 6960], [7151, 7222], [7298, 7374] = 0.345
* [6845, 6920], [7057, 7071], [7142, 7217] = -0.205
